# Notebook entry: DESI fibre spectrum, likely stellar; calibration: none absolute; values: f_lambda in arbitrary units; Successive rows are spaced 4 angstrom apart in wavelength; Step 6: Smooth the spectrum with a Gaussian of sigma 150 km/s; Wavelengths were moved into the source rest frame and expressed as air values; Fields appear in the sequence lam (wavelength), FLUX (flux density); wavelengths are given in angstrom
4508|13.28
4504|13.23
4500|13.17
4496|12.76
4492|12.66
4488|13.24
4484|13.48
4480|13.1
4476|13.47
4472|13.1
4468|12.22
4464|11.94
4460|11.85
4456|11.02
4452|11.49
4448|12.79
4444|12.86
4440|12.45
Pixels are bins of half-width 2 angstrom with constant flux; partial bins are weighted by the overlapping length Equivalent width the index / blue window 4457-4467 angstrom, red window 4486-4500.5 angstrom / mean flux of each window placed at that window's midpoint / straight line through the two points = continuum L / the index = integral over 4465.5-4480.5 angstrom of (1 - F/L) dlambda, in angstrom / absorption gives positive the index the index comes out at -0.85 angstrom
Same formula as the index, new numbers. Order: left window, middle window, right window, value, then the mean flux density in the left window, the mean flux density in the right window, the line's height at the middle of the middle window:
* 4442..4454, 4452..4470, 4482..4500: 1.2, 12.4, 13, 12.6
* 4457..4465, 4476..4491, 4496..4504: -0.9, 11.8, 13.1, 12.5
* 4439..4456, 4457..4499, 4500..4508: 0.1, 12.2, 13.2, 12.8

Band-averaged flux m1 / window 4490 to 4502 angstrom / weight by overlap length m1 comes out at 12.9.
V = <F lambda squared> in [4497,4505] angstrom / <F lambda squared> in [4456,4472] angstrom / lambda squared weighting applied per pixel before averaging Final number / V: 1.1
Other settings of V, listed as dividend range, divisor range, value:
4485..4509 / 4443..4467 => 1.11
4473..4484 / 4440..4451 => 1.07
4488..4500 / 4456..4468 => 1.11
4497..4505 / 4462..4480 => 1.05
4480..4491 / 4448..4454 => 1.13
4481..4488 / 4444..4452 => 1.09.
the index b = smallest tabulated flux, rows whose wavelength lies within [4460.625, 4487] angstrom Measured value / 11.94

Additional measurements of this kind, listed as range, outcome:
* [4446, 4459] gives 11.02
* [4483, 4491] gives 13.24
